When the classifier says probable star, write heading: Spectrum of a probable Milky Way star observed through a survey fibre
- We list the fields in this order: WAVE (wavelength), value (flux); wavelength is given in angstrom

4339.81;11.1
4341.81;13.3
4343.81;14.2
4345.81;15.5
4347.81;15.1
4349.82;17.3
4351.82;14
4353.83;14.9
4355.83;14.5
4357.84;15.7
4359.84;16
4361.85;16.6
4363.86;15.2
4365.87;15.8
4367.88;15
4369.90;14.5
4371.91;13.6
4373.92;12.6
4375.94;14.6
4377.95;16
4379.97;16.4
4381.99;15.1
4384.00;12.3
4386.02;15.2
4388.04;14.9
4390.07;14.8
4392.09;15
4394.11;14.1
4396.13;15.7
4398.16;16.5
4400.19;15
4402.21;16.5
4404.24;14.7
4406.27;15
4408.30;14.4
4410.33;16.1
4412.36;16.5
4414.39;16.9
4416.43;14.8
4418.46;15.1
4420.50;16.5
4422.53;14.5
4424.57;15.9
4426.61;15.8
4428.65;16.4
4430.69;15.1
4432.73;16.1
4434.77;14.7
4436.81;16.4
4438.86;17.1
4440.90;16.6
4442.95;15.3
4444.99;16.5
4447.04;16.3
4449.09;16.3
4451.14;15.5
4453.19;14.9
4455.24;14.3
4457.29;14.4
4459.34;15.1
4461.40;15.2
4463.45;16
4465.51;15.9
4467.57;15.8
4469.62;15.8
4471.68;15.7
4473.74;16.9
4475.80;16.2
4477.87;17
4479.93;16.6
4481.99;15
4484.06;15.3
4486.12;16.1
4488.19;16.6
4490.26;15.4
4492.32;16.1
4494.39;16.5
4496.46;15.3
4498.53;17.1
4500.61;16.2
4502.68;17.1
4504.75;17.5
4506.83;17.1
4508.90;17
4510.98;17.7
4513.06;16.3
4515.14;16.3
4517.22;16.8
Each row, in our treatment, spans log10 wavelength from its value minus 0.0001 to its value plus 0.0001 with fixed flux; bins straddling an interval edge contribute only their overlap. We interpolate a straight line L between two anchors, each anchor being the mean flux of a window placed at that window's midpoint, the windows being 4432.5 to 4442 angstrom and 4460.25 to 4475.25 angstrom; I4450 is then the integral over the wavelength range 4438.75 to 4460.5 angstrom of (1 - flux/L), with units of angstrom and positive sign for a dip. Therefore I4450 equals 0.6 angstrom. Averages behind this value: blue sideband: 16.2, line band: 15.6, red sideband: 15.9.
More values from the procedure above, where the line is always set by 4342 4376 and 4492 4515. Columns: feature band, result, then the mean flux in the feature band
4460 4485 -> 0.62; 15.9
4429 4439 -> 0.05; 15.8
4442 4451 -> -0.01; 16.1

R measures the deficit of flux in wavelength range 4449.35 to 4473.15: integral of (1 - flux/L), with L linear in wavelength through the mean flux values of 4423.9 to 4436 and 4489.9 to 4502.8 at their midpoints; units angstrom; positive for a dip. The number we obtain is 0.8 angstrom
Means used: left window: 15.7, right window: 16.2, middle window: 15.4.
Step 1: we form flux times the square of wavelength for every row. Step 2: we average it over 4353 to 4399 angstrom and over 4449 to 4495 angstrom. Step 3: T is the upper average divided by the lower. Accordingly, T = 1.1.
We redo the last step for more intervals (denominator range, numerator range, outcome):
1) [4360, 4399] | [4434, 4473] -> 1.08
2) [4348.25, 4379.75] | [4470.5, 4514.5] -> 1.15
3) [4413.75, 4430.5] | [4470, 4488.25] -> 1.05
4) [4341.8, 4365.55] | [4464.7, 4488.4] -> 1.11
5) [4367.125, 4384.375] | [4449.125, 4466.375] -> 1.09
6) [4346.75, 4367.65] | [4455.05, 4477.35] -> 1.06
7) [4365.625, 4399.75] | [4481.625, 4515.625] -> 1.17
